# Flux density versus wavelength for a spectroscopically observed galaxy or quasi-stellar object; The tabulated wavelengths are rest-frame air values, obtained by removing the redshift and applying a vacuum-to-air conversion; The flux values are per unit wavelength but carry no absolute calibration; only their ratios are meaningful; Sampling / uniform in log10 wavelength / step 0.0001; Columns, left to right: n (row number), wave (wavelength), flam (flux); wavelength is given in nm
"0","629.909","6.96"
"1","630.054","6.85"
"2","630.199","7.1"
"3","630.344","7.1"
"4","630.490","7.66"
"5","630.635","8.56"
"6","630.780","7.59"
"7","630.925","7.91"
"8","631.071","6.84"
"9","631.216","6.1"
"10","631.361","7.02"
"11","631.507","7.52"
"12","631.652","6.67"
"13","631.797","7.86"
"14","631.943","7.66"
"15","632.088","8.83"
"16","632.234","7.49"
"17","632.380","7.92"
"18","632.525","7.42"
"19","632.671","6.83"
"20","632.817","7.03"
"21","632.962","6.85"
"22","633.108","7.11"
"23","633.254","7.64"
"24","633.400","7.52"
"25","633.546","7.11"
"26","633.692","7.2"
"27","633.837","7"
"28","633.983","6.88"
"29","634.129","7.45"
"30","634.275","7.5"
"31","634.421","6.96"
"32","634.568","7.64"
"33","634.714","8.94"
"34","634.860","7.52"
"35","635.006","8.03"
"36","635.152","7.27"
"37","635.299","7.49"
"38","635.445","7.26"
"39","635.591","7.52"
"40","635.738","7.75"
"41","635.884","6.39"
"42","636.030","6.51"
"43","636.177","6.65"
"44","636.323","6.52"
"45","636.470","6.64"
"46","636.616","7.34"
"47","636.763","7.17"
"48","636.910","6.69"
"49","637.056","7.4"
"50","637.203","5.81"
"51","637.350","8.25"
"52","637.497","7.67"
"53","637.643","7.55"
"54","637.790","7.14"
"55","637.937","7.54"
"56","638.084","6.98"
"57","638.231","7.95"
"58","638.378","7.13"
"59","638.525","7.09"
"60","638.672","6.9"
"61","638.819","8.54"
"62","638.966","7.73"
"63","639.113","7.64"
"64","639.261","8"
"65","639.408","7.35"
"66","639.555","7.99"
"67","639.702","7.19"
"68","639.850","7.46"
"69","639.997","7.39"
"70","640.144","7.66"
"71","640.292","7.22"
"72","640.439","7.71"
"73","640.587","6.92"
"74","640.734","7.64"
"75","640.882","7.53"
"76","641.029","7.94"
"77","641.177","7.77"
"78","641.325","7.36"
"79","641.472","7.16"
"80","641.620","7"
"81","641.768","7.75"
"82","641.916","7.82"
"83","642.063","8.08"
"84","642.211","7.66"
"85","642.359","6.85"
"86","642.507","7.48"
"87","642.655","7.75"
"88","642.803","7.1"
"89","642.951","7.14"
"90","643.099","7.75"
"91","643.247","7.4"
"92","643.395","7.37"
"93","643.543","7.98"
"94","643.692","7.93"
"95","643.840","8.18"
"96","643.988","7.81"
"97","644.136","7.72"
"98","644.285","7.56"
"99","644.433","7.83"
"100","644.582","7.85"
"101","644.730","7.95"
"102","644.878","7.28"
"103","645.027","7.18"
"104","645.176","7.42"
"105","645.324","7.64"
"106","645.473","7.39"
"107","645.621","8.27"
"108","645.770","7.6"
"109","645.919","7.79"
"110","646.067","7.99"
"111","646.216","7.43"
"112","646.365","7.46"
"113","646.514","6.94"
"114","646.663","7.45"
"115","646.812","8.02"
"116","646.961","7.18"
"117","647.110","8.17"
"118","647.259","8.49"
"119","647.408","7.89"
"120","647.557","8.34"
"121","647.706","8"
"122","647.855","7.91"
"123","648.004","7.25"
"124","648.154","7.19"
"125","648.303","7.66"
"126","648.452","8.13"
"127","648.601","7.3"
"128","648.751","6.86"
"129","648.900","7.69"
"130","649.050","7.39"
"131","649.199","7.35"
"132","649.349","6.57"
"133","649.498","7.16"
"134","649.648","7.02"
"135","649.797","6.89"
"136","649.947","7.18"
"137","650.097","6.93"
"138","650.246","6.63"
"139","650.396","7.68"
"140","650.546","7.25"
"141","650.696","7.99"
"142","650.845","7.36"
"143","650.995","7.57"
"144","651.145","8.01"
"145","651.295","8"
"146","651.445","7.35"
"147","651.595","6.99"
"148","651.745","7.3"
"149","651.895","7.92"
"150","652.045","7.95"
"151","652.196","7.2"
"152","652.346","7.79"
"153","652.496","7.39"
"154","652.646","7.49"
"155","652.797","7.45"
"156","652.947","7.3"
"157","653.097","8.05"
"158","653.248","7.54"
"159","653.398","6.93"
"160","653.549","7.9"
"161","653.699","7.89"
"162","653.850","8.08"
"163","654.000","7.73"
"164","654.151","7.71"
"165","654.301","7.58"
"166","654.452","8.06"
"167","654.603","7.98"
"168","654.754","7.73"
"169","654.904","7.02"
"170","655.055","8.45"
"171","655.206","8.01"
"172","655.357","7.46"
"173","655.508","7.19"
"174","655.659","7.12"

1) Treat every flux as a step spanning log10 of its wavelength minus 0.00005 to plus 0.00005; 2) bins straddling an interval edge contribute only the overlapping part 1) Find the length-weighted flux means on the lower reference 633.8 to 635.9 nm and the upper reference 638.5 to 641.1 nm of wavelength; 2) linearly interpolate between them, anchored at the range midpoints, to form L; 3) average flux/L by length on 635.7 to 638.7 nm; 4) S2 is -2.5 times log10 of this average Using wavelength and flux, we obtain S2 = 0.06 mag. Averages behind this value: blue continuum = 7.47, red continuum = 7.56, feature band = 7.1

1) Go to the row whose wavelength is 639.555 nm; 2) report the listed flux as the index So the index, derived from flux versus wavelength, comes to 7.99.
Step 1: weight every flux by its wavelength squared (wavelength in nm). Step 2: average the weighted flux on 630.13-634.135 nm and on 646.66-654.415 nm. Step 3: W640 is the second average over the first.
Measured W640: 1.1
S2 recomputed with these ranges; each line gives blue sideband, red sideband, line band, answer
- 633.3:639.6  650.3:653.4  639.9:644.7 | -0.02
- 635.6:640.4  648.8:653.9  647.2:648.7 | -0.06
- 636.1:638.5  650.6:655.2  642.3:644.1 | -0.03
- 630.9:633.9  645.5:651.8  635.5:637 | 0.06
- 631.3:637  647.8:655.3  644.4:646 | -0.03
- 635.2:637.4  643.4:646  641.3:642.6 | 0.00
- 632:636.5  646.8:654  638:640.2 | -0.02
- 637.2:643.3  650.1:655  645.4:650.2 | 0.00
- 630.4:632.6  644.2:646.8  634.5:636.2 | 0.02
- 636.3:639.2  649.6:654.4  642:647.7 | -0.04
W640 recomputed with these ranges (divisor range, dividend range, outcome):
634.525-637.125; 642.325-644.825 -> 1.08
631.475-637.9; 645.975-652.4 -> 1.07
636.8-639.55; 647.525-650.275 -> 1.02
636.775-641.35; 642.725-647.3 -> 1.05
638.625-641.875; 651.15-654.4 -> 1.05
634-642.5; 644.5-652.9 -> 1.05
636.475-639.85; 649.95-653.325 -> 1.06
